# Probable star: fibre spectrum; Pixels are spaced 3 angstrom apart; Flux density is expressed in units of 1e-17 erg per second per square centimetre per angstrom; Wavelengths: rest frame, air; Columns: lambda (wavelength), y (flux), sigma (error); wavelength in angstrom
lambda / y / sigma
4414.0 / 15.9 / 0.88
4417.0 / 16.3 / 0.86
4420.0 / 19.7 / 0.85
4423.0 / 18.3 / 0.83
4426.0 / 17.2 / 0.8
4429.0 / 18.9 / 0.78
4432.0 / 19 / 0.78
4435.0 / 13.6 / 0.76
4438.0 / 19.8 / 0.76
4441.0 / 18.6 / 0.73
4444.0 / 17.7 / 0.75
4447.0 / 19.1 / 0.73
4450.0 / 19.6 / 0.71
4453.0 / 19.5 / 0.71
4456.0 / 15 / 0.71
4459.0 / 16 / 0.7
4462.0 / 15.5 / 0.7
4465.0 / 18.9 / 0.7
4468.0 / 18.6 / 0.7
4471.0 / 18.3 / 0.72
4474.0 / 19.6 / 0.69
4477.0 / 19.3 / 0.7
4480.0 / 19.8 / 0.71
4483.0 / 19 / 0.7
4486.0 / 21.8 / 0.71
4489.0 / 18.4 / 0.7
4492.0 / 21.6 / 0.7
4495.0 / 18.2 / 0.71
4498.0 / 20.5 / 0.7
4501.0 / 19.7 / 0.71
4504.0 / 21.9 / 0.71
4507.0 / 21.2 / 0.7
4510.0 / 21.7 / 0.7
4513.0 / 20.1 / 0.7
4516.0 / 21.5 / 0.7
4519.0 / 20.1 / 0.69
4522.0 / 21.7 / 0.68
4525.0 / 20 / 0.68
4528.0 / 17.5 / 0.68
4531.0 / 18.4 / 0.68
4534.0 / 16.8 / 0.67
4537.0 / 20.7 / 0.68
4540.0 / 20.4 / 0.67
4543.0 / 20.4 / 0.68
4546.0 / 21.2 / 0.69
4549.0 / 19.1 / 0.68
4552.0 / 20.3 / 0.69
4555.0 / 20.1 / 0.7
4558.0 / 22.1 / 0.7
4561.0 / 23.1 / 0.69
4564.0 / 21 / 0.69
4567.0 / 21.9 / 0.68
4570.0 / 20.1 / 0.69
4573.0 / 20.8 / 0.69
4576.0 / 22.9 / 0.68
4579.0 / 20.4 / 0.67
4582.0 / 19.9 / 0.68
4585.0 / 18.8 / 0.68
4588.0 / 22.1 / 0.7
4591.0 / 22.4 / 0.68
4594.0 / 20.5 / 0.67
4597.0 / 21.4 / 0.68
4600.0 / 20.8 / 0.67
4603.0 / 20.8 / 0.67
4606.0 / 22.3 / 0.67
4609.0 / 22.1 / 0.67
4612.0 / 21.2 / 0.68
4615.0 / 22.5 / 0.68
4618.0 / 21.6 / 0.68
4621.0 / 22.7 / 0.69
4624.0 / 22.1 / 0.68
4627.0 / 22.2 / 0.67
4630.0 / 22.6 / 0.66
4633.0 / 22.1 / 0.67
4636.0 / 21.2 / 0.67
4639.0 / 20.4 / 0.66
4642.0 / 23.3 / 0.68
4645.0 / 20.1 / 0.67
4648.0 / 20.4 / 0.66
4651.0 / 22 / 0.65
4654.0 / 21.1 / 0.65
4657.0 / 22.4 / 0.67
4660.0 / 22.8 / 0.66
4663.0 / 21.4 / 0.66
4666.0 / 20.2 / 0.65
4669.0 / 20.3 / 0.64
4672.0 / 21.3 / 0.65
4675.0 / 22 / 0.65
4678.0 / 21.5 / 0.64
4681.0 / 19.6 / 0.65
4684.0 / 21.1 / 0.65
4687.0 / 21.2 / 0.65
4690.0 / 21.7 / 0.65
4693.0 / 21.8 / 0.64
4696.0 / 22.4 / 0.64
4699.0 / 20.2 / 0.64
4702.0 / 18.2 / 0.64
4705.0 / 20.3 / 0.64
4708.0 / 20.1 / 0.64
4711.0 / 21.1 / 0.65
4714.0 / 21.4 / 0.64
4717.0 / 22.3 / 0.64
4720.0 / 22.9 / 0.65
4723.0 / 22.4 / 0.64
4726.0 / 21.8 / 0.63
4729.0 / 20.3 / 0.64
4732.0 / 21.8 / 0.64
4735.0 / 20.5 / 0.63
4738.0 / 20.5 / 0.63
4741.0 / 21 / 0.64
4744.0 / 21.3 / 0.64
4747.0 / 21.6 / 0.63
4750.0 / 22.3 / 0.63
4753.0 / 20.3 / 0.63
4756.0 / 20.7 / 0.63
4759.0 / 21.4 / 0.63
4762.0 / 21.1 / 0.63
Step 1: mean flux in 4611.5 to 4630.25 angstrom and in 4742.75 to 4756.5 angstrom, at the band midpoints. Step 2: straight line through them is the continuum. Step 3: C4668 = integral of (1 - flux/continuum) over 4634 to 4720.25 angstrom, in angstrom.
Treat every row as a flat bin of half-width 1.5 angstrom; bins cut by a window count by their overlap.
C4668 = 2.3 angstrom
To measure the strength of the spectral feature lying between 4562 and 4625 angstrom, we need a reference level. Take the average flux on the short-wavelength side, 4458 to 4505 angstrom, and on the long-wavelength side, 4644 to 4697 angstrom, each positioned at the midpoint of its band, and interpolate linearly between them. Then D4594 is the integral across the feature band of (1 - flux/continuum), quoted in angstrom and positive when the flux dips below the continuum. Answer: -2.81 angstrom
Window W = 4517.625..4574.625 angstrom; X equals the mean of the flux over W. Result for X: 20.3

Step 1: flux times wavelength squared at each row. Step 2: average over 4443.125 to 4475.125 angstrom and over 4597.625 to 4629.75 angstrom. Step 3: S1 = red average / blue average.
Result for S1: 1.30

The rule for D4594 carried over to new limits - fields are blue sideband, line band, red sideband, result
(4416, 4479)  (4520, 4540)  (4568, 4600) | 0.5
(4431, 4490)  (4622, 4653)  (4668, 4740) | -2.0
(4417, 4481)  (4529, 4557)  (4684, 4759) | -0.8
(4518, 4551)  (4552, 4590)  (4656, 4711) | -2.1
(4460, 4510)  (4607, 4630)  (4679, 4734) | -1.8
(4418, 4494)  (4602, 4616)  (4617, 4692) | -0.7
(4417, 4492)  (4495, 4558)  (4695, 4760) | -3.5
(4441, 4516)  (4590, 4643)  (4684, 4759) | -3.7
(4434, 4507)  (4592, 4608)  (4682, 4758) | -0.9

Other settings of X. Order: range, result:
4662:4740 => 21.1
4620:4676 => 21.6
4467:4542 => 19.9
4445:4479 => 18.1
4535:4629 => 21.2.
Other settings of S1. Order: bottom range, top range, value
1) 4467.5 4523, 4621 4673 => 1.14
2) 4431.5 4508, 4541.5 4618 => 1.18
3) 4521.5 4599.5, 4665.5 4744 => 1.09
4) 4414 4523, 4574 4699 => 1.21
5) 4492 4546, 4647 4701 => 1.13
